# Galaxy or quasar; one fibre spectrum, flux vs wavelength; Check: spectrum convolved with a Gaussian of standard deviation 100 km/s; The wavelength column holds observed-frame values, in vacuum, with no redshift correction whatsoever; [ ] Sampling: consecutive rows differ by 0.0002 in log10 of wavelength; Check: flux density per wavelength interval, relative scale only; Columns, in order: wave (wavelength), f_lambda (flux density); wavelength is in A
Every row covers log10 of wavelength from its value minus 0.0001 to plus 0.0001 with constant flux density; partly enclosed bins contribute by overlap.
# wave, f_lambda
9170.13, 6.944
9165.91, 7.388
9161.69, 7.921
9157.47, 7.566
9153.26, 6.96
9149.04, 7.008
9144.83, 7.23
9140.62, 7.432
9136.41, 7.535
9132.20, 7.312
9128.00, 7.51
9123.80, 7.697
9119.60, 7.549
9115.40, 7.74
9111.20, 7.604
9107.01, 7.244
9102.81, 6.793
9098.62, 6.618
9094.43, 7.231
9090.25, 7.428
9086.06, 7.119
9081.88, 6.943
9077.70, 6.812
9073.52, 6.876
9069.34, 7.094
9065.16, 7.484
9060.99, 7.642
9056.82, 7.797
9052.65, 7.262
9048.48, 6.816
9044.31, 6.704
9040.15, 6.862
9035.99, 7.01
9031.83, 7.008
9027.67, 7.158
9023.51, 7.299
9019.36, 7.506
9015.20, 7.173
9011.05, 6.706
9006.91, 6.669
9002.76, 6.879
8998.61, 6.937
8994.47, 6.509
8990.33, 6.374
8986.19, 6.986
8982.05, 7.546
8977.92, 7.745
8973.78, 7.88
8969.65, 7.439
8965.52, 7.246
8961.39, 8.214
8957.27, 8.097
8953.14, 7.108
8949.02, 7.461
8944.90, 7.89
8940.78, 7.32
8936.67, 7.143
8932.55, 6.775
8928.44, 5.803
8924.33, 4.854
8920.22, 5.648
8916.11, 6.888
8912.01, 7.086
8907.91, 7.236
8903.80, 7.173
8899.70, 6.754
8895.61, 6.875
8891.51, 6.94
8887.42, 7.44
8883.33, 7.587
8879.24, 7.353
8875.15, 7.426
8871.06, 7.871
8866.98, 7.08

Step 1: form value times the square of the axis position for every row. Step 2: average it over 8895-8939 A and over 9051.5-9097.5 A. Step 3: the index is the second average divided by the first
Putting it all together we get 1.14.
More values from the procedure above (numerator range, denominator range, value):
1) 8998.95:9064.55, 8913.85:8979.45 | 1.02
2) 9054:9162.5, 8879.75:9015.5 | 1.07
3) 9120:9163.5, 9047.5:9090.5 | 1.05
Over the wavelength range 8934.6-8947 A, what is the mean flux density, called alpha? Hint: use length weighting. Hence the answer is 7.45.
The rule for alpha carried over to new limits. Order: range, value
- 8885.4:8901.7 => 7.01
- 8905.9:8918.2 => 7.07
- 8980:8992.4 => 6.97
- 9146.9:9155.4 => 6.99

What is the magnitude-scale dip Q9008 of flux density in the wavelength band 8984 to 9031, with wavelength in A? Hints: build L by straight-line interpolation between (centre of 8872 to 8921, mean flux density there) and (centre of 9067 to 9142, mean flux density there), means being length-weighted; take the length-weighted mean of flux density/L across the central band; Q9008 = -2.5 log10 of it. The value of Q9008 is 0.04 mag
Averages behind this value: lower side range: 7.09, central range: 6.93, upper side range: 7.25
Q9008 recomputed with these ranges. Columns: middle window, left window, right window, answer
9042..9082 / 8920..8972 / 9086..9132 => 0.02 mag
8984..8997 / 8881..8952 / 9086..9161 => 0.06 mag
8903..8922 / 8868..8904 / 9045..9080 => 0.07 mag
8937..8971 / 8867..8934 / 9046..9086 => -0.09 mag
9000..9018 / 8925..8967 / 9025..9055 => 0.03 mag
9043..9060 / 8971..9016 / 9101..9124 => 0.00 mag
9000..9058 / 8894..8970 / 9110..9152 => 0.03 mag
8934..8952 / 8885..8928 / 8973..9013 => -0.09 mag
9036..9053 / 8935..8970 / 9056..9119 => 0.07 mag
